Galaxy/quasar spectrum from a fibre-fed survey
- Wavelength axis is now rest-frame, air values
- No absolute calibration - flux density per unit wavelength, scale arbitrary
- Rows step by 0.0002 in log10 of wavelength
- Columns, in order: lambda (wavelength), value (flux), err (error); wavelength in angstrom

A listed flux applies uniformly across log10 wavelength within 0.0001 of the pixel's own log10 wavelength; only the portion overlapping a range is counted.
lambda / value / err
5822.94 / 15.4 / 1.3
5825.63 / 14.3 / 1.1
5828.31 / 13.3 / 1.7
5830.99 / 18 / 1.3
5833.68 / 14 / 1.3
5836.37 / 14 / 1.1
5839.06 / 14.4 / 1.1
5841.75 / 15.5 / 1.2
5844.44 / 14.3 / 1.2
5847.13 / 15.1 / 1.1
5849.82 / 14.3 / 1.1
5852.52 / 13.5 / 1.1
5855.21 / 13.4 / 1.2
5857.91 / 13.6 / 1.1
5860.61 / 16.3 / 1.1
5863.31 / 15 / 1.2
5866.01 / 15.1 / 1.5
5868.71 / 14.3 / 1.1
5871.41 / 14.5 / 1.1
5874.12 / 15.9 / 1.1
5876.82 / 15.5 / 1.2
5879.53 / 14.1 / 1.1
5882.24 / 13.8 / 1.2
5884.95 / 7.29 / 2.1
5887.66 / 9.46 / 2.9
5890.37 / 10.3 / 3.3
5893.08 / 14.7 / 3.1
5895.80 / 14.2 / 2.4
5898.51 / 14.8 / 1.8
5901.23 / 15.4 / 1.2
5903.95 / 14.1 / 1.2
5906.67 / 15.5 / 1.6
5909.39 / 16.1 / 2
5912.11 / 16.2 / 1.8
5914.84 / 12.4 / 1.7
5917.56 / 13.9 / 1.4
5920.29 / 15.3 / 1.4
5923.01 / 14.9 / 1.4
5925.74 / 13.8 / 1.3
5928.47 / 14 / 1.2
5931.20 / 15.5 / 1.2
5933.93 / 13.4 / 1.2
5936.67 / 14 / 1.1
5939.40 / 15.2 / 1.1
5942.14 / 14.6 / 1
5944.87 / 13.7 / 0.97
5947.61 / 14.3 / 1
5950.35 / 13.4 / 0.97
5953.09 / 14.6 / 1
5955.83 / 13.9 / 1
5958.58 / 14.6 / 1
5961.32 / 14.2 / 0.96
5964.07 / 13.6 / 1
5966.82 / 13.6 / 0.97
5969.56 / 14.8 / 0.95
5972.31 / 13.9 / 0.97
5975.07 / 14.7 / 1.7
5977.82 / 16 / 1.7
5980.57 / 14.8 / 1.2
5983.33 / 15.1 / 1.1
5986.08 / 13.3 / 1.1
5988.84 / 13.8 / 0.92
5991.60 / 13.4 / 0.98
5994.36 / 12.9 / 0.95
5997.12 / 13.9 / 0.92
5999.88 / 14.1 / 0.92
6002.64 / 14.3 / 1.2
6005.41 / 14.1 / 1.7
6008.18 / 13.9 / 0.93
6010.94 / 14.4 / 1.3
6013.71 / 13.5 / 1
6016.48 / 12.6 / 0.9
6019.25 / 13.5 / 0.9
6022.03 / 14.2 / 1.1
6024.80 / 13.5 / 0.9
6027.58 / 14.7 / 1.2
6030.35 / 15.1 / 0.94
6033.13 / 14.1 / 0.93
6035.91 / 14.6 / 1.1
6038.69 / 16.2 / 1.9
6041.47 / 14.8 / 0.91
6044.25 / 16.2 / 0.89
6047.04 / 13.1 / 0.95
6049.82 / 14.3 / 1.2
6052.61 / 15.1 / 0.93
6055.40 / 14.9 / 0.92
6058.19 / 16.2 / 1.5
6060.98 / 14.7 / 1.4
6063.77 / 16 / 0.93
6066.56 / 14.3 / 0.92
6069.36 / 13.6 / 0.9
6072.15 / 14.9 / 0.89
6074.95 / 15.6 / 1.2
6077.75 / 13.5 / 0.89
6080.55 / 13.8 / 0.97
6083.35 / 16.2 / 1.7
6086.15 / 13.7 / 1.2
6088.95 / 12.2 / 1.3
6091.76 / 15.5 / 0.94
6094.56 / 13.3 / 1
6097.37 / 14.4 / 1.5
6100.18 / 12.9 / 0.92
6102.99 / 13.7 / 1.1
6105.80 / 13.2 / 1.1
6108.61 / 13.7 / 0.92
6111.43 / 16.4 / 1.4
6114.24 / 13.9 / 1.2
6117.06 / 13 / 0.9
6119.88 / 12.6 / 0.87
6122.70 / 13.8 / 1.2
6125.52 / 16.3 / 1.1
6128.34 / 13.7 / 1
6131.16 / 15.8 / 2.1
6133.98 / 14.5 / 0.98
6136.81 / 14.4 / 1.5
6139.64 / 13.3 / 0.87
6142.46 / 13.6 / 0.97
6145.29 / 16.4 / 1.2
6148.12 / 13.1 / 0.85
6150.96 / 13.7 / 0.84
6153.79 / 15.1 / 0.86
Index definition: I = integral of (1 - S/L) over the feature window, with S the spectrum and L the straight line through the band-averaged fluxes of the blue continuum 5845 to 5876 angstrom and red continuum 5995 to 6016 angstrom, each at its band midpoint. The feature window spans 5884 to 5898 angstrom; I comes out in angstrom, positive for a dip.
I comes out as 2.87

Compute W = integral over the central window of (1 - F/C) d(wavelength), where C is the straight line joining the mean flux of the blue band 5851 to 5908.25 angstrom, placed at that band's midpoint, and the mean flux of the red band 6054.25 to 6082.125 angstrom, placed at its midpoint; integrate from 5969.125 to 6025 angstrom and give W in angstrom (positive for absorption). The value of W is 1.5 angstrom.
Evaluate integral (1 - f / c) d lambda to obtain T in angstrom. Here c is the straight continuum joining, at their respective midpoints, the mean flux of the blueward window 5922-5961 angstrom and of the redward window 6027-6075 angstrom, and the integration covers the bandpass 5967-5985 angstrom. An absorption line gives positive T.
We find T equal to -0.4 angstrom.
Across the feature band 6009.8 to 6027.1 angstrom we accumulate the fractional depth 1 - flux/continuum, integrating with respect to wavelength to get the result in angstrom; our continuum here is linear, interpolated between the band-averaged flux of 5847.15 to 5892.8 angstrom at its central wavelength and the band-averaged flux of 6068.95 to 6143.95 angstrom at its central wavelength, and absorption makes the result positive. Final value 0.3 angstrom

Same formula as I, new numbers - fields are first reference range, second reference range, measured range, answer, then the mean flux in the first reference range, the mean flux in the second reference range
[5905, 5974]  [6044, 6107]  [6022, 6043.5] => -0.5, 14.4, 14.4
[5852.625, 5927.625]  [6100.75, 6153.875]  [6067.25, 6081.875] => -0.1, 14.1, 14.2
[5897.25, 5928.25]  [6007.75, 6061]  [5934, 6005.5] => 2.2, 14.7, 14.5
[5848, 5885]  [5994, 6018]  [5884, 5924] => 1.3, 14.3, 13.8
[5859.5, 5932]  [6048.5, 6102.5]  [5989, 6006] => 0.7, 14.1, 14.5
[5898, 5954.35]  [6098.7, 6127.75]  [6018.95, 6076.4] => -2.5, 14.5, 13.9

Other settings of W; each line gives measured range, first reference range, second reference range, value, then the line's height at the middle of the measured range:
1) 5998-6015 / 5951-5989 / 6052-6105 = 0.4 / 14.4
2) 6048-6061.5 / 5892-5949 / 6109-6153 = -0.6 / 14.4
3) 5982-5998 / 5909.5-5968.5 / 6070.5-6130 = 0.6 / 14.2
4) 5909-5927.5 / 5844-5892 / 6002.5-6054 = -0.9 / 13.9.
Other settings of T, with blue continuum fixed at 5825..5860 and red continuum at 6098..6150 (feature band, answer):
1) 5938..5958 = 0.1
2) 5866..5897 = 2.7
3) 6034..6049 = -0.7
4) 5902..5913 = -0.8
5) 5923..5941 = 0.0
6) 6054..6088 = -1.3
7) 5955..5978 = 0.1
